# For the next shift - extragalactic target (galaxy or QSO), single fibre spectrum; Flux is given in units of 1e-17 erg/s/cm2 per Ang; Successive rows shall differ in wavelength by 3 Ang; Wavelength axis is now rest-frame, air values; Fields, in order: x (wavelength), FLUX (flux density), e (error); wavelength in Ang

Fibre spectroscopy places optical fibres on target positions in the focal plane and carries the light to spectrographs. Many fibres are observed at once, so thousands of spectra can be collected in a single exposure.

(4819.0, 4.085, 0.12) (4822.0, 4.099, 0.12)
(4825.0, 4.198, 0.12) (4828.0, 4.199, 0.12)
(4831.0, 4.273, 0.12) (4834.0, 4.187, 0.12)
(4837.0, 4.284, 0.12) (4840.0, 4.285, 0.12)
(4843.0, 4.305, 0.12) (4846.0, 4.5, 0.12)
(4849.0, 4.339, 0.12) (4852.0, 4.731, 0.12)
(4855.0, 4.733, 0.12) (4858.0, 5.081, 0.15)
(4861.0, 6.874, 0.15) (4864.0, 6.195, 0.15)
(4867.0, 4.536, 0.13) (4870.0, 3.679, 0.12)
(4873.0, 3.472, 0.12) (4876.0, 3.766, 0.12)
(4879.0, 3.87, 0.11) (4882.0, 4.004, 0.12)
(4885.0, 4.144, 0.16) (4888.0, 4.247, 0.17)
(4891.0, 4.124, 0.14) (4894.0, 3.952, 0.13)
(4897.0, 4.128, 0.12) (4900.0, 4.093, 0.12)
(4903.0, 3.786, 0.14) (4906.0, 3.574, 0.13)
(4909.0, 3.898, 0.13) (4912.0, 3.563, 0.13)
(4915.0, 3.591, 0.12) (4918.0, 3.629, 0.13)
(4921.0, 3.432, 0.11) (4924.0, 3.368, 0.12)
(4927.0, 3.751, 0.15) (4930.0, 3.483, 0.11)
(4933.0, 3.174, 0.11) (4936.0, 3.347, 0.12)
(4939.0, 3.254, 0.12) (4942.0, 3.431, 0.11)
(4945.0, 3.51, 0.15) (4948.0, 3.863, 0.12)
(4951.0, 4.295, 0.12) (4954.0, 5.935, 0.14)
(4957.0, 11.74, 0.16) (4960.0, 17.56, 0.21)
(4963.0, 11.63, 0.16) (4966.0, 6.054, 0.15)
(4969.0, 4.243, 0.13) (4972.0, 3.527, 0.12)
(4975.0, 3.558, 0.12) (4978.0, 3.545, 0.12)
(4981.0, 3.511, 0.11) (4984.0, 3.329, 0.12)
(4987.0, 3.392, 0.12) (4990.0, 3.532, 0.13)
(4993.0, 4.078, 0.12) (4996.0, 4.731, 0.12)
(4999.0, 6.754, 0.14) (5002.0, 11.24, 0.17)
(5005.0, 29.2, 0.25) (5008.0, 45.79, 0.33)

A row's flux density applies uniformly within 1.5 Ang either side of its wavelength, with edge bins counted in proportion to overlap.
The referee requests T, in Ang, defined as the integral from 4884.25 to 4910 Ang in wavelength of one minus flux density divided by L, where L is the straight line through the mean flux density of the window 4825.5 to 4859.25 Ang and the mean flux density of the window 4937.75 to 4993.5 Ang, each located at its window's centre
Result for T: 4.8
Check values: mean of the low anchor 4.43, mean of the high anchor 5.51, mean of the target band 3.99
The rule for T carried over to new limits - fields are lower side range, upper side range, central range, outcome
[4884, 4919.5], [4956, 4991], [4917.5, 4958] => 7.3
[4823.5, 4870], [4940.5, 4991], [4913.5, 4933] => 6.7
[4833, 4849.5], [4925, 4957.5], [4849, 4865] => -4.0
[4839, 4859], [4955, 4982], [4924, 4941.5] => 8.3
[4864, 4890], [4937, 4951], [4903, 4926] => 1.3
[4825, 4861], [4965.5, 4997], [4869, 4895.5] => 2.6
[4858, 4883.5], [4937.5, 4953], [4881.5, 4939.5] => 5.7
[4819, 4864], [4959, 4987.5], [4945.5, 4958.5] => -1.1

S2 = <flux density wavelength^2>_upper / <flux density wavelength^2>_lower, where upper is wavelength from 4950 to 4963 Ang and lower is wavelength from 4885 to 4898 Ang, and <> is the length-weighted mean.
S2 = 2.57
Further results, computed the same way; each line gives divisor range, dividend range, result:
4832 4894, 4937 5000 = 1.28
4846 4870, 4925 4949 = 0.71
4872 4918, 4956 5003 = 1.68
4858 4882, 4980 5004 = 1.28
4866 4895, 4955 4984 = 1.83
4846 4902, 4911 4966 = 1.25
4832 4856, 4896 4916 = 0.88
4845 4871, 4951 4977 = 1.61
